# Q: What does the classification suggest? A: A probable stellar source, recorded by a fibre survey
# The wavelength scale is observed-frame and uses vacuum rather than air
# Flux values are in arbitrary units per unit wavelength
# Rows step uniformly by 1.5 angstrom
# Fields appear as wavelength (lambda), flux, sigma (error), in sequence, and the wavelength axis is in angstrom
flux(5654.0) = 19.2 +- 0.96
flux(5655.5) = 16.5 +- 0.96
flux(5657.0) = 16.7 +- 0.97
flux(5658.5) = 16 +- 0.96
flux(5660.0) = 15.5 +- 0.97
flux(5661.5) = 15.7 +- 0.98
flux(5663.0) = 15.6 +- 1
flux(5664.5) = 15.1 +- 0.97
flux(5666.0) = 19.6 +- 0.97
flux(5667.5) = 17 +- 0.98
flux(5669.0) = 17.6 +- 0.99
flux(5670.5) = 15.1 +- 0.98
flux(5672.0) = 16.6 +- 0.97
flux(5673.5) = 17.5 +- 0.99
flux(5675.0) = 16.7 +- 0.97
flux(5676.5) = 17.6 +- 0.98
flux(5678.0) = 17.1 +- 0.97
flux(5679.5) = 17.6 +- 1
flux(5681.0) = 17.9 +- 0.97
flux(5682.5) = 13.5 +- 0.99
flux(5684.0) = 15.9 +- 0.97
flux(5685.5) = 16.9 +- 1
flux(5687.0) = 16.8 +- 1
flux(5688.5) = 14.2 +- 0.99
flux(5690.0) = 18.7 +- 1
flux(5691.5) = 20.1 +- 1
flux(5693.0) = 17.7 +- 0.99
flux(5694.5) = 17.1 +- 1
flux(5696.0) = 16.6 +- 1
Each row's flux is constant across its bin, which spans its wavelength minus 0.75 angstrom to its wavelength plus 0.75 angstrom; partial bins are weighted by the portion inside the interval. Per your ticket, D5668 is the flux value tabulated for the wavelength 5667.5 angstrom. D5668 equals 17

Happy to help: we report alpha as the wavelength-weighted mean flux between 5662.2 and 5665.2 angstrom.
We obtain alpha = 15.4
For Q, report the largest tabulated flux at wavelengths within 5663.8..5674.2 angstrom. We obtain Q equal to 19.6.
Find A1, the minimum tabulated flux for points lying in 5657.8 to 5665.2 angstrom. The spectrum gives 15.1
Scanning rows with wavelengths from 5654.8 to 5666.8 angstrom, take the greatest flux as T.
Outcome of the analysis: 19.6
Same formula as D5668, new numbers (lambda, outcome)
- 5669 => 17.6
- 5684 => 15.9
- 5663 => 15.6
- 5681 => 17.9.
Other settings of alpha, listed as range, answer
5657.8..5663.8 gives 15.7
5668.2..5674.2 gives 16.7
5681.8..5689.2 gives 15.5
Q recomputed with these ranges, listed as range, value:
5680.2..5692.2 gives 20.1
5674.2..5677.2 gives 17.6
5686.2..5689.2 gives 16.8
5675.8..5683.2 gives 17.9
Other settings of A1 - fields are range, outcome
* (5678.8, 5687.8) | 13.5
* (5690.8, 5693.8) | 17.7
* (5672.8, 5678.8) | 16.7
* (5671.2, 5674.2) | 16.6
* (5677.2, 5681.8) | 17.1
